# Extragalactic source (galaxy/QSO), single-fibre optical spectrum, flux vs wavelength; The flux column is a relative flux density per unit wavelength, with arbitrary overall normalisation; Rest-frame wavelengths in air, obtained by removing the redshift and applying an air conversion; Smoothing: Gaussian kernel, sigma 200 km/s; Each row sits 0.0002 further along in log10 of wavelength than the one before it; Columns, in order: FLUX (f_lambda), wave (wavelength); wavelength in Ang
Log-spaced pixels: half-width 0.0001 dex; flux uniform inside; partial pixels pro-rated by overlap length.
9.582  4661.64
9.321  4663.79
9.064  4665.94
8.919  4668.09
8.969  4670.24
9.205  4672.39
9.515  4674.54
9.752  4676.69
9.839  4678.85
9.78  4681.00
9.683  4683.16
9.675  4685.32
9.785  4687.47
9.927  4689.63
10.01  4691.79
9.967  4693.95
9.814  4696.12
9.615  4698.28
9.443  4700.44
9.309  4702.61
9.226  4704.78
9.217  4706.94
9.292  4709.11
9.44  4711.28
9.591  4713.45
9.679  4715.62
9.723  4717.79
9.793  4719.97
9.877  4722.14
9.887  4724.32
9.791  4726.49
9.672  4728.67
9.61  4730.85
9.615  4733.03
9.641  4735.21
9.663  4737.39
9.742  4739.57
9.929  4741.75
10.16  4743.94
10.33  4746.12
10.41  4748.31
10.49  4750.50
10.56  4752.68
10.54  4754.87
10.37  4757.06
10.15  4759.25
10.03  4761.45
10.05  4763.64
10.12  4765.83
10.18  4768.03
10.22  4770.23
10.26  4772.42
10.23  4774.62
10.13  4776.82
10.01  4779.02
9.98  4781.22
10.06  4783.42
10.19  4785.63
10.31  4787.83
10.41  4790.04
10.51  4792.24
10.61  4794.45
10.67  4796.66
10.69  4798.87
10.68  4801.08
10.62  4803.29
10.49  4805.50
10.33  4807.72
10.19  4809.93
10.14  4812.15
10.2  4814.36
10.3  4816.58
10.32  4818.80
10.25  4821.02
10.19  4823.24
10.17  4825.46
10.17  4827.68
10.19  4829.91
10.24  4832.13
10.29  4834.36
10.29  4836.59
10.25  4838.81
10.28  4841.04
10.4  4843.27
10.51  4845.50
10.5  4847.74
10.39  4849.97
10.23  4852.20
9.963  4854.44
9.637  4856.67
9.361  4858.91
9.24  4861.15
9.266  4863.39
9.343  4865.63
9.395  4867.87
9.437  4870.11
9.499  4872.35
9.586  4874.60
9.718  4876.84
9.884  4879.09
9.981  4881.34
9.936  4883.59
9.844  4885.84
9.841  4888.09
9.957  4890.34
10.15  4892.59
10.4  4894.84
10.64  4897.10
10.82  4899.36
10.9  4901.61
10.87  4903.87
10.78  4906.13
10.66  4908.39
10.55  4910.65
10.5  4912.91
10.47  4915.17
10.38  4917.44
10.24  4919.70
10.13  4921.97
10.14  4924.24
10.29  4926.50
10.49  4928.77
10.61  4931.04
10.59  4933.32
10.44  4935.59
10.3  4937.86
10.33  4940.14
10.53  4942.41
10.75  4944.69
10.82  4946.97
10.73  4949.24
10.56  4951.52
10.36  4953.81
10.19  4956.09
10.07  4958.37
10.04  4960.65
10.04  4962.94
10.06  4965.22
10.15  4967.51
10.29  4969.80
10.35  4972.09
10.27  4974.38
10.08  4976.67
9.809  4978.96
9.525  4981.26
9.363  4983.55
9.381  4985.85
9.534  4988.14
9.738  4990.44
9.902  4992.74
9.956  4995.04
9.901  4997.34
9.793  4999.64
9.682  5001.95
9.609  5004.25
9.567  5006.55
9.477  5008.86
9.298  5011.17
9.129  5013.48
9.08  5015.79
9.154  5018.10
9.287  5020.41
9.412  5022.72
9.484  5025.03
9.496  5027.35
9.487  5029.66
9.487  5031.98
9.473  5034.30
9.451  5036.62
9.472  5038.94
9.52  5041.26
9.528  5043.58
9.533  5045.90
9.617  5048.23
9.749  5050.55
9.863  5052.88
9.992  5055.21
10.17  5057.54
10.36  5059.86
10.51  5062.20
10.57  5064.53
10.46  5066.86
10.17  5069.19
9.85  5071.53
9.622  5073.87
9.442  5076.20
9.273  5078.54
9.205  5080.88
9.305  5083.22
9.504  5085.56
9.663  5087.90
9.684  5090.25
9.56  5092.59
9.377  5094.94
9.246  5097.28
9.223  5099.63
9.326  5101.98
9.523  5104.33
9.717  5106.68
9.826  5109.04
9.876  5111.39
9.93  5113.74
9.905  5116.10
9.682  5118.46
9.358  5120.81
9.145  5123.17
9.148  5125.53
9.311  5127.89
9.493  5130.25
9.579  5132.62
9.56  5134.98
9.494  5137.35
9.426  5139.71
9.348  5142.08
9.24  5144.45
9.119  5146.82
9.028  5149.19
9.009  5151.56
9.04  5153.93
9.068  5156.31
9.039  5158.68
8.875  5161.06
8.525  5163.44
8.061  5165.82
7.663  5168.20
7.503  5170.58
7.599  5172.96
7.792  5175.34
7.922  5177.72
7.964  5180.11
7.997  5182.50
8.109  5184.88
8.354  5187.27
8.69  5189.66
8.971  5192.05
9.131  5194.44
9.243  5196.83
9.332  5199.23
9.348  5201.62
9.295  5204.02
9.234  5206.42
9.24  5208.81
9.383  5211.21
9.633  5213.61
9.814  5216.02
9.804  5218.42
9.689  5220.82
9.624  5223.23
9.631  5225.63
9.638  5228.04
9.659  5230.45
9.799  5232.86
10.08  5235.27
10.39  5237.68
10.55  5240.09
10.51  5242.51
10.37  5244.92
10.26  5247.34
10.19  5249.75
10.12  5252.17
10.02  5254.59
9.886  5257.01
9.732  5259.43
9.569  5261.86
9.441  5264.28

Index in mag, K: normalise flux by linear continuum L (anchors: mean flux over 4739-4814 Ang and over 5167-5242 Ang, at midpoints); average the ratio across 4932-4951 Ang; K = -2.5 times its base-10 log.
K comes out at -0.08 mag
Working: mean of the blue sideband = 10.3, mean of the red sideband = 9.08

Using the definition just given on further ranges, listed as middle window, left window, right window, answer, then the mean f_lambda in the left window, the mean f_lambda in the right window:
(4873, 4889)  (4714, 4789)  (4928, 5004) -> 0.03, 10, 10.1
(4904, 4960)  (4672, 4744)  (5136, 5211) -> -0.14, 9.67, 8.74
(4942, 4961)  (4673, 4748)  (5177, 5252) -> -0.10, 9.71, 9.44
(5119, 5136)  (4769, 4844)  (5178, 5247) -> 0.02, 10.3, 9.4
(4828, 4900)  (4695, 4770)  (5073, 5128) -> -0.03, 9.86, 9.5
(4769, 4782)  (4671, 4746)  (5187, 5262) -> -0.05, 9.68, 9.68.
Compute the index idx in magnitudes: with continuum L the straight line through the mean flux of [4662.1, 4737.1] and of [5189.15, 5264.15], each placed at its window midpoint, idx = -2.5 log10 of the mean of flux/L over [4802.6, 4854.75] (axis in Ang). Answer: -0.07 mag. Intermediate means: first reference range 9.58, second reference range 9.71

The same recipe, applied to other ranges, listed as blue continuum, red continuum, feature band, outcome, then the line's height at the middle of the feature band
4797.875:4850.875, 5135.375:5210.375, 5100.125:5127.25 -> -0.07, 9.01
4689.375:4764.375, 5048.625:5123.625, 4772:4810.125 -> -0.06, 9.82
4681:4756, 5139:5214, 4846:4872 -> -0.03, 9.47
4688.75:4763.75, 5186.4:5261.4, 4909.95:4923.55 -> -0.06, 9.78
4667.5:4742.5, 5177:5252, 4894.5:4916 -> -0.12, 9.55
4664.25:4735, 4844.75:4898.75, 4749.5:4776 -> -0.06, 9.69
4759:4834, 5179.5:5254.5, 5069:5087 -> 0.03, 9.76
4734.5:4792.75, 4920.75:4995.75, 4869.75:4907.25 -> 0.00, 10.2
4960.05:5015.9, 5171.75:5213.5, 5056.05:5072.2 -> -0.10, 9.37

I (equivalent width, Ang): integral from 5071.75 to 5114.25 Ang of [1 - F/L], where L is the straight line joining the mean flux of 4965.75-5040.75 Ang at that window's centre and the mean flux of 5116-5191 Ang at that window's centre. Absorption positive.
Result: -1.8 Ang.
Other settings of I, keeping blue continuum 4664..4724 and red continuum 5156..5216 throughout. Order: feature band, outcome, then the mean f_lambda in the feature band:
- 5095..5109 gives -1.00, 9.44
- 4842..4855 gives -1.50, 10.3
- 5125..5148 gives -1.66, 9.38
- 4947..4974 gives -3.60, 10.3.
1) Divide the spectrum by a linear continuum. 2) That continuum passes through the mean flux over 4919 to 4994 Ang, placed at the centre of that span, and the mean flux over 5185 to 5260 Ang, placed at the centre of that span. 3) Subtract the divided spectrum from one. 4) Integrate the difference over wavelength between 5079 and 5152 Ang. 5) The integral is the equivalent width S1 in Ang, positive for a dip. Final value 3.1 Ang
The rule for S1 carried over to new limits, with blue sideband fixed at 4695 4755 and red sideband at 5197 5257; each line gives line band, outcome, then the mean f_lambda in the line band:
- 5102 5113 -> 0.1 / 9.7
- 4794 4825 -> -1.9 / 10.4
